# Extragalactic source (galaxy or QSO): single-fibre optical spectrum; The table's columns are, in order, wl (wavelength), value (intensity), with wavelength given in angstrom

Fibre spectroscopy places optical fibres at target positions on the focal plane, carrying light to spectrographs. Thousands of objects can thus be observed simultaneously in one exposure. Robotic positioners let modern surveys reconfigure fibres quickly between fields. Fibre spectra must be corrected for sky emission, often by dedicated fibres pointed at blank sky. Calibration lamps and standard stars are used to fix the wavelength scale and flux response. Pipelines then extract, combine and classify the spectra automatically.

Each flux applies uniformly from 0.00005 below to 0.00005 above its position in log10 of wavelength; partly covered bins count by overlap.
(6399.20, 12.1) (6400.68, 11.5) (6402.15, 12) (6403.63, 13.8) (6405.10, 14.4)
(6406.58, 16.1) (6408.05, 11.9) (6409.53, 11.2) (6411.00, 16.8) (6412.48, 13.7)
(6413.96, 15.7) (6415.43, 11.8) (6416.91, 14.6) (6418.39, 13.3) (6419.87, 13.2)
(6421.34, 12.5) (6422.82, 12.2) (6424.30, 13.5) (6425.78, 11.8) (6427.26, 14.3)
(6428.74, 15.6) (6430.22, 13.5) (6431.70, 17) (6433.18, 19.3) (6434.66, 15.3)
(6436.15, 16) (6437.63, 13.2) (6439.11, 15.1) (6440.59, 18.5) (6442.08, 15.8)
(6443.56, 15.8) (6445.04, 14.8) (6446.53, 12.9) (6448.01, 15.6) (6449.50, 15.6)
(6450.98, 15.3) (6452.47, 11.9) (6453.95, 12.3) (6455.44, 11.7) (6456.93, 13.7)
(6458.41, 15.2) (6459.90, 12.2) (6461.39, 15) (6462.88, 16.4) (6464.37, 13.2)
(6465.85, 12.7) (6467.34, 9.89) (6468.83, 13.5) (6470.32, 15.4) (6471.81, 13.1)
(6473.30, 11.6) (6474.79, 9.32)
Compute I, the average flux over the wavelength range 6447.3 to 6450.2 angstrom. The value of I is 15.6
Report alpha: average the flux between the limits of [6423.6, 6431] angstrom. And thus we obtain 13.8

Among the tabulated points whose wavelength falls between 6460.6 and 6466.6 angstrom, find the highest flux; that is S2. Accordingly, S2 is 16.4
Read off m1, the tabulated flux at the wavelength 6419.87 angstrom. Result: 13.2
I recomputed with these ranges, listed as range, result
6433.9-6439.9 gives 14.9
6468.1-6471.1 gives 14.4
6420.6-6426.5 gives 12.5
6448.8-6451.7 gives 15.5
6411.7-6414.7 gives 14.7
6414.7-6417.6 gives 13.2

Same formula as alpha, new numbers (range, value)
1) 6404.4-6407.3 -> 15.2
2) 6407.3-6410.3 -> 11.7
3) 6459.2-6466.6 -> 13.9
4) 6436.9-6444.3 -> 15.7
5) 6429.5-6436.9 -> 16.2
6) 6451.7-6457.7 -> 12.4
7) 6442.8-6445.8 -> 15.3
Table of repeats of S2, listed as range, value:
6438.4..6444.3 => 18.5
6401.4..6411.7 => 16.8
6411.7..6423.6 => 15.7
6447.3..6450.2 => 15.6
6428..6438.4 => 19.3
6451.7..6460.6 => 15.2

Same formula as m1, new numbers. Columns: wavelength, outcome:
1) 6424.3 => 13.5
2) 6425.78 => 11.8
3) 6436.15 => 16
